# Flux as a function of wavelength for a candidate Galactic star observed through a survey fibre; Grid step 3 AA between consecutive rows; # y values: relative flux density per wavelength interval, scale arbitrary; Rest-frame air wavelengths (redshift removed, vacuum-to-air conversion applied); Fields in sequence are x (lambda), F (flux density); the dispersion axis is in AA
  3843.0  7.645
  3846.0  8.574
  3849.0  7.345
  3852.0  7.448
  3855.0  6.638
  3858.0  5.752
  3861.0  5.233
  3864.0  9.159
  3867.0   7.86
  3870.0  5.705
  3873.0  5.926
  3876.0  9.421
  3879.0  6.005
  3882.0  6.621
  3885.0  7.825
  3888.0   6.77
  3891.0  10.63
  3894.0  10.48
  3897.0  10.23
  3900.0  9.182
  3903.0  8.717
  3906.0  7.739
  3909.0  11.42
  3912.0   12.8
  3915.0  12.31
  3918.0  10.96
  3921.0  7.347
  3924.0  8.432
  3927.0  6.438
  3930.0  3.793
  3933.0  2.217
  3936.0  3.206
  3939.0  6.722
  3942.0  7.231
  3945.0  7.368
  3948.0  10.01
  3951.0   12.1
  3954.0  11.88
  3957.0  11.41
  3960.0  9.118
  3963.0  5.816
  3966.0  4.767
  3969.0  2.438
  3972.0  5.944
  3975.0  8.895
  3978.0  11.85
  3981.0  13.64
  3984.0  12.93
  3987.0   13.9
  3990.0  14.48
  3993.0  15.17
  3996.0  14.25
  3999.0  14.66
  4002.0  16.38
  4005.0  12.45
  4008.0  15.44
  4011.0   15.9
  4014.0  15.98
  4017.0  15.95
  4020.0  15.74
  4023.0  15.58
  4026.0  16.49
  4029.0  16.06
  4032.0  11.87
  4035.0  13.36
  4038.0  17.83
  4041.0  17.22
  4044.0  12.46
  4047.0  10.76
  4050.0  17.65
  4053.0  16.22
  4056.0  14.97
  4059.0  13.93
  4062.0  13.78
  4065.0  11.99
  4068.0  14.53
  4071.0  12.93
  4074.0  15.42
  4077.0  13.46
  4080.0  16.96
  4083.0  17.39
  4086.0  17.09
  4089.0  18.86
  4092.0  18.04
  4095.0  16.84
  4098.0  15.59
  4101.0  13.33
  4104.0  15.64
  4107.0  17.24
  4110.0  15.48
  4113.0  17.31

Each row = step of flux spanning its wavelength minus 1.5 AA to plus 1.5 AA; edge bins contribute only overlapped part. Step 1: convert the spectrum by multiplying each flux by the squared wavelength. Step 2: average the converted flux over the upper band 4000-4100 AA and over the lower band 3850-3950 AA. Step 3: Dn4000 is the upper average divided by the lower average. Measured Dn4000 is 2.11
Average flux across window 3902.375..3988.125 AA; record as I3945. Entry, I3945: 8.65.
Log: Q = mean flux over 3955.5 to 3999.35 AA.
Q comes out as 10.5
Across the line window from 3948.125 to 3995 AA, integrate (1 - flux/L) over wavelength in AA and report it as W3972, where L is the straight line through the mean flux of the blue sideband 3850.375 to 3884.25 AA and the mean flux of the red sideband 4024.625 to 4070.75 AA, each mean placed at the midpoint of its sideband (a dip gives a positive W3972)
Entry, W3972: 4.4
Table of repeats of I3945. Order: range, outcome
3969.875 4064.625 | 14.1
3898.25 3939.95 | 7.98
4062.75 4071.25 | 13.2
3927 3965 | 7.49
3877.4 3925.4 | 9.22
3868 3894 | 7.55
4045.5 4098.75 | 15.4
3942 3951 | 9.01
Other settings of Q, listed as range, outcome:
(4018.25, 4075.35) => 14.7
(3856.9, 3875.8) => 6.82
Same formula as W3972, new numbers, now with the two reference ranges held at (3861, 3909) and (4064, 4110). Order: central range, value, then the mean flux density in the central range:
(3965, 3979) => 5.9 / 6.67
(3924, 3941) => 8.6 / 4.91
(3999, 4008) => -1.5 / 14.6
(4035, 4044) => -1.3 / 16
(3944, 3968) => 4.0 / 8.96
